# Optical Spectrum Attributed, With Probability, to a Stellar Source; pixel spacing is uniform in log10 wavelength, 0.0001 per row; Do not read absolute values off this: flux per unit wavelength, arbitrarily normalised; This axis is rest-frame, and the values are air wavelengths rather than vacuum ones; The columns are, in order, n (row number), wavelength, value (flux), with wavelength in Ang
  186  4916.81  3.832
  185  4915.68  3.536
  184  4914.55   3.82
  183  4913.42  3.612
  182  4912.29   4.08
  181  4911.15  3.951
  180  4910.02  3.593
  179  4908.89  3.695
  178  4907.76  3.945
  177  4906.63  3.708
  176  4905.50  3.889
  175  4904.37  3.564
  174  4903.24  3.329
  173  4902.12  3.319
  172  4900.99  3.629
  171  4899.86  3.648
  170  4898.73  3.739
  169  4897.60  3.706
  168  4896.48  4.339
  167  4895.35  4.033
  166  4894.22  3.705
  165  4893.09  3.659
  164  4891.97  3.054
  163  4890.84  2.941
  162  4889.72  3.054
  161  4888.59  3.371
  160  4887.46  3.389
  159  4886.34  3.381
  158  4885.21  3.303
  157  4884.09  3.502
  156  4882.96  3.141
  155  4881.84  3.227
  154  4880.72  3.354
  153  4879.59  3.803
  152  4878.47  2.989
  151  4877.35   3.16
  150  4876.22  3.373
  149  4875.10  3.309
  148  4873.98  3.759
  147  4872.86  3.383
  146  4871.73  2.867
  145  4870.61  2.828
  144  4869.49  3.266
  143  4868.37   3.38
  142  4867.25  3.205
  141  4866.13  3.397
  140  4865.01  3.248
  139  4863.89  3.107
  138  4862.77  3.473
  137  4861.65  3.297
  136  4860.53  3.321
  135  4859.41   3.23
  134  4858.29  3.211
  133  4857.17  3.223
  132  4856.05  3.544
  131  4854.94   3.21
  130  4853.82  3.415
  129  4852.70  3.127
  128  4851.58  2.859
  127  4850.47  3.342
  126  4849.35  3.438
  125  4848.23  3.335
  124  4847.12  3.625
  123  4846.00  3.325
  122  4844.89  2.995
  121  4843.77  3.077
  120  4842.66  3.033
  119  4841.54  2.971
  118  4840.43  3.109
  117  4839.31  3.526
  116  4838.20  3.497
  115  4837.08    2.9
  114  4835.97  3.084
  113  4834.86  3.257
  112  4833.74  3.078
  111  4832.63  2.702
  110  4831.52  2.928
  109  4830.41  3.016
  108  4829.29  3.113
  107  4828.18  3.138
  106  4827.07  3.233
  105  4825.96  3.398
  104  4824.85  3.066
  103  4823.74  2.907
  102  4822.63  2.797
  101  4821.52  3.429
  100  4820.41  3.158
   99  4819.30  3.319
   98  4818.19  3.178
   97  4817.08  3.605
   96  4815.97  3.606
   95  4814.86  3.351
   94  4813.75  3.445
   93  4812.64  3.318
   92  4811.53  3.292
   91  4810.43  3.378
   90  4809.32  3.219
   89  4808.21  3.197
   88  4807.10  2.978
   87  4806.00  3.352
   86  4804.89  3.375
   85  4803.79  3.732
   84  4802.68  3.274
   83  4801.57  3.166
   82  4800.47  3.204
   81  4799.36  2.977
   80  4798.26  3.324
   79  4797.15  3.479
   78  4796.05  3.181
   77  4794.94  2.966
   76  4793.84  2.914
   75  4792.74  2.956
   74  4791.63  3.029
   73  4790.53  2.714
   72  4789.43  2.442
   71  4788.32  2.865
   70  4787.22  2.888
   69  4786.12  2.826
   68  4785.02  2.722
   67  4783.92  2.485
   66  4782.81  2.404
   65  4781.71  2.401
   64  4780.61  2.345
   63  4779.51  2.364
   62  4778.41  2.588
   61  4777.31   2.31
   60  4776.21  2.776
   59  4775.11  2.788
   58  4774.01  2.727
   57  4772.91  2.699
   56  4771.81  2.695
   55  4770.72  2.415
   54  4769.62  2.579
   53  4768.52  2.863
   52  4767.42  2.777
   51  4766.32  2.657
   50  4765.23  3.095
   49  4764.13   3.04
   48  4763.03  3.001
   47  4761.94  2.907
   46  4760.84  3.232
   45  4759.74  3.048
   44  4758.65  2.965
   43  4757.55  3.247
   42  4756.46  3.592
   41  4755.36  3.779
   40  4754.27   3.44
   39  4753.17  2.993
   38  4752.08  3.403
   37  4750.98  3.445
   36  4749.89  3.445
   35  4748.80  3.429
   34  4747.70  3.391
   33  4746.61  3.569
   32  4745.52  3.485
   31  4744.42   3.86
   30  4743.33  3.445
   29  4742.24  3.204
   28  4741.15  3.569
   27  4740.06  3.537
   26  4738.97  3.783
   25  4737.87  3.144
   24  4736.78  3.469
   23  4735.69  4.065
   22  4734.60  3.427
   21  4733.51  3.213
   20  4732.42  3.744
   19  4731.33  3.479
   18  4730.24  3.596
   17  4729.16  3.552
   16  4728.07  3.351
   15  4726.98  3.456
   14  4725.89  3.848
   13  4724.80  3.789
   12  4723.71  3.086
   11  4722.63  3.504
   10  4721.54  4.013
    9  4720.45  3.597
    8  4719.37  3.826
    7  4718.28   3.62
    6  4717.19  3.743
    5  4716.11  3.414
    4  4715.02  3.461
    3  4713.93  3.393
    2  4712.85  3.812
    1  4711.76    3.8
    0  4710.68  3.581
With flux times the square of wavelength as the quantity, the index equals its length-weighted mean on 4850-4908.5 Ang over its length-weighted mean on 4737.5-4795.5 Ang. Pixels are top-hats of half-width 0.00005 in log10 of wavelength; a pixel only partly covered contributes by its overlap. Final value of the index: 1.2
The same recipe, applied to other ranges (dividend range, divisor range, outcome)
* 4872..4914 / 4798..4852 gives 1.13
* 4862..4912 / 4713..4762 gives 1.05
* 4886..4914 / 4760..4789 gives 1.41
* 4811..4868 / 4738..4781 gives 1.08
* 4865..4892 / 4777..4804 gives 1.19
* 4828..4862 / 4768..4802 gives 1.18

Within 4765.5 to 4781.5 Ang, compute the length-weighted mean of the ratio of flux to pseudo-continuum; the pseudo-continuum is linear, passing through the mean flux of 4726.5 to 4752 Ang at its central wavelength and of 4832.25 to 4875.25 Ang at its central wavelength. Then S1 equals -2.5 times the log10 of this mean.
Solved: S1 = 0.291 mag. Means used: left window 3.51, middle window 2.62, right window 3.23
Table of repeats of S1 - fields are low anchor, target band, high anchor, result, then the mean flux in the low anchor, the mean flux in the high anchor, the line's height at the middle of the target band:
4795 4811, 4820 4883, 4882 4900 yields 0.06 mag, 3.26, 3.49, 3.39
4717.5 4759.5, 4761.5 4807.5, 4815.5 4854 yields 0.17 mag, 3.51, 3.19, 3.35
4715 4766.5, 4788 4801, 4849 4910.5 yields 0.14 mag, 3.44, 3.4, 3.43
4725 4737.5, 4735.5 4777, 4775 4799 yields 0.01 mag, 3.56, 2.76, 3.21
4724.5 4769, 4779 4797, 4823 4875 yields 0.20 mag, 3.37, 3.21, 3.3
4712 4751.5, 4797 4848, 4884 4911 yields 0.11 mag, 3.55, 3.57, 3.56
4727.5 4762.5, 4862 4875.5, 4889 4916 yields 0.11 mag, 3.43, 3.65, 3.6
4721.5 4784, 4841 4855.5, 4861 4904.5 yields 0.04 mag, 3.18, 3.39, 3.33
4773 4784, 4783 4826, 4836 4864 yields -0.13 mag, 2.53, 3.25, 2.79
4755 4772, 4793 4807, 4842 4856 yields -0.05 mag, 2.99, 3.24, 3.1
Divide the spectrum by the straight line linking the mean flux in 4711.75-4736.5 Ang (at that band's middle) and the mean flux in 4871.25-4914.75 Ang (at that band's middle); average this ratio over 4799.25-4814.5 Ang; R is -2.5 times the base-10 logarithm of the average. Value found 0.09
